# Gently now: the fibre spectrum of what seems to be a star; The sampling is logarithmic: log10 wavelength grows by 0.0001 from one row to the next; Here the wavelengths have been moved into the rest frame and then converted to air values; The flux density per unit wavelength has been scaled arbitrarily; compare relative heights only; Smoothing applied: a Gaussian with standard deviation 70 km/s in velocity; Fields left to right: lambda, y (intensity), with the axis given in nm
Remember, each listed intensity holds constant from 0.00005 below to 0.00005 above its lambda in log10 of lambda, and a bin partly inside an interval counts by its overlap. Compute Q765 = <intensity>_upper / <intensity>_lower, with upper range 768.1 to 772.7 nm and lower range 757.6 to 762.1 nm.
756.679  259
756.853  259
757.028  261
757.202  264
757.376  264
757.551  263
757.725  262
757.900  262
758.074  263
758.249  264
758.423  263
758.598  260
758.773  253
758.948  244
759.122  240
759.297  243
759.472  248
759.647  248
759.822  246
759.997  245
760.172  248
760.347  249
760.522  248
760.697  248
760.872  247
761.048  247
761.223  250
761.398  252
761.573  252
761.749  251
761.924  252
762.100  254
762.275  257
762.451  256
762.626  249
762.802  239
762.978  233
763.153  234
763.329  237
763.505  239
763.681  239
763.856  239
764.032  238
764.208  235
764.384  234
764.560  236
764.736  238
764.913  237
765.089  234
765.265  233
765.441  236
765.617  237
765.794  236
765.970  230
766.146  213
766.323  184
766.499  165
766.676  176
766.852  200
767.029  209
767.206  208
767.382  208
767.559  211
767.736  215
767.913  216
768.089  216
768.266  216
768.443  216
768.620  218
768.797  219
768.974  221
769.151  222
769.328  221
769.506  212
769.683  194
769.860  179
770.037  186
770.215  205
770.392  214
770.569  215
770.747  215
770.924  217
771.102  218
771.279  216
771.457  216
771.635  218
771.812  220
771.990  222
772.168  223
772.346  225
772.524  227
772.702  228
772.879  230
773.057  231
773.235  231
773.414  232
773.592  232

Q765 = 0.85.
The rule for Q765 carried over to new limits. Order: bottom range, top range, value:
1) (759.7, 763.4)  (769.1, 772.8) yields 0.86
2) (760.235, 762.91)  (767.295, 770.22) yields 0.84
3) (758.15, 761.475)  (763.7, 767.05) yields 0.89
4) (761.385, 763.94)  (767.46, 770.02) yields 0.86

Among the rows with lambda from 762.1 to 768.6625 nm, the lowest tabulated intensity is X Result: 165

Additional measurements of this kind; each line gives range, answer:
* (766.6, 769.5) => 176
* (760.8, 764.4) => 233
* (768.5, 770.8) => 179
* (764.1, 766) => 230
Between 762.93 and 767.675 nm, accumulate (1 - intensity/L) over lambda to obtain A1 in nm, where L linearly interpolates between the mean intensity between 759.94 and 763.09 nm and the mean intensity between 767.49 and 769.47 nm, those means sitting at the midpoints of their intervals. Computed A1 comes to 0.19 nm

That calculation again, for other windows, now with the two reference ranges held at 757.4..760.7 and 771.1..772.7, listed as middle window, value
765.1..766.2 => 0.02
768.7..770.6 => 0.16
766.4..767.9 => 0.21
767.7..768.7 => 0.06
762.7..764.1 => 0.03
